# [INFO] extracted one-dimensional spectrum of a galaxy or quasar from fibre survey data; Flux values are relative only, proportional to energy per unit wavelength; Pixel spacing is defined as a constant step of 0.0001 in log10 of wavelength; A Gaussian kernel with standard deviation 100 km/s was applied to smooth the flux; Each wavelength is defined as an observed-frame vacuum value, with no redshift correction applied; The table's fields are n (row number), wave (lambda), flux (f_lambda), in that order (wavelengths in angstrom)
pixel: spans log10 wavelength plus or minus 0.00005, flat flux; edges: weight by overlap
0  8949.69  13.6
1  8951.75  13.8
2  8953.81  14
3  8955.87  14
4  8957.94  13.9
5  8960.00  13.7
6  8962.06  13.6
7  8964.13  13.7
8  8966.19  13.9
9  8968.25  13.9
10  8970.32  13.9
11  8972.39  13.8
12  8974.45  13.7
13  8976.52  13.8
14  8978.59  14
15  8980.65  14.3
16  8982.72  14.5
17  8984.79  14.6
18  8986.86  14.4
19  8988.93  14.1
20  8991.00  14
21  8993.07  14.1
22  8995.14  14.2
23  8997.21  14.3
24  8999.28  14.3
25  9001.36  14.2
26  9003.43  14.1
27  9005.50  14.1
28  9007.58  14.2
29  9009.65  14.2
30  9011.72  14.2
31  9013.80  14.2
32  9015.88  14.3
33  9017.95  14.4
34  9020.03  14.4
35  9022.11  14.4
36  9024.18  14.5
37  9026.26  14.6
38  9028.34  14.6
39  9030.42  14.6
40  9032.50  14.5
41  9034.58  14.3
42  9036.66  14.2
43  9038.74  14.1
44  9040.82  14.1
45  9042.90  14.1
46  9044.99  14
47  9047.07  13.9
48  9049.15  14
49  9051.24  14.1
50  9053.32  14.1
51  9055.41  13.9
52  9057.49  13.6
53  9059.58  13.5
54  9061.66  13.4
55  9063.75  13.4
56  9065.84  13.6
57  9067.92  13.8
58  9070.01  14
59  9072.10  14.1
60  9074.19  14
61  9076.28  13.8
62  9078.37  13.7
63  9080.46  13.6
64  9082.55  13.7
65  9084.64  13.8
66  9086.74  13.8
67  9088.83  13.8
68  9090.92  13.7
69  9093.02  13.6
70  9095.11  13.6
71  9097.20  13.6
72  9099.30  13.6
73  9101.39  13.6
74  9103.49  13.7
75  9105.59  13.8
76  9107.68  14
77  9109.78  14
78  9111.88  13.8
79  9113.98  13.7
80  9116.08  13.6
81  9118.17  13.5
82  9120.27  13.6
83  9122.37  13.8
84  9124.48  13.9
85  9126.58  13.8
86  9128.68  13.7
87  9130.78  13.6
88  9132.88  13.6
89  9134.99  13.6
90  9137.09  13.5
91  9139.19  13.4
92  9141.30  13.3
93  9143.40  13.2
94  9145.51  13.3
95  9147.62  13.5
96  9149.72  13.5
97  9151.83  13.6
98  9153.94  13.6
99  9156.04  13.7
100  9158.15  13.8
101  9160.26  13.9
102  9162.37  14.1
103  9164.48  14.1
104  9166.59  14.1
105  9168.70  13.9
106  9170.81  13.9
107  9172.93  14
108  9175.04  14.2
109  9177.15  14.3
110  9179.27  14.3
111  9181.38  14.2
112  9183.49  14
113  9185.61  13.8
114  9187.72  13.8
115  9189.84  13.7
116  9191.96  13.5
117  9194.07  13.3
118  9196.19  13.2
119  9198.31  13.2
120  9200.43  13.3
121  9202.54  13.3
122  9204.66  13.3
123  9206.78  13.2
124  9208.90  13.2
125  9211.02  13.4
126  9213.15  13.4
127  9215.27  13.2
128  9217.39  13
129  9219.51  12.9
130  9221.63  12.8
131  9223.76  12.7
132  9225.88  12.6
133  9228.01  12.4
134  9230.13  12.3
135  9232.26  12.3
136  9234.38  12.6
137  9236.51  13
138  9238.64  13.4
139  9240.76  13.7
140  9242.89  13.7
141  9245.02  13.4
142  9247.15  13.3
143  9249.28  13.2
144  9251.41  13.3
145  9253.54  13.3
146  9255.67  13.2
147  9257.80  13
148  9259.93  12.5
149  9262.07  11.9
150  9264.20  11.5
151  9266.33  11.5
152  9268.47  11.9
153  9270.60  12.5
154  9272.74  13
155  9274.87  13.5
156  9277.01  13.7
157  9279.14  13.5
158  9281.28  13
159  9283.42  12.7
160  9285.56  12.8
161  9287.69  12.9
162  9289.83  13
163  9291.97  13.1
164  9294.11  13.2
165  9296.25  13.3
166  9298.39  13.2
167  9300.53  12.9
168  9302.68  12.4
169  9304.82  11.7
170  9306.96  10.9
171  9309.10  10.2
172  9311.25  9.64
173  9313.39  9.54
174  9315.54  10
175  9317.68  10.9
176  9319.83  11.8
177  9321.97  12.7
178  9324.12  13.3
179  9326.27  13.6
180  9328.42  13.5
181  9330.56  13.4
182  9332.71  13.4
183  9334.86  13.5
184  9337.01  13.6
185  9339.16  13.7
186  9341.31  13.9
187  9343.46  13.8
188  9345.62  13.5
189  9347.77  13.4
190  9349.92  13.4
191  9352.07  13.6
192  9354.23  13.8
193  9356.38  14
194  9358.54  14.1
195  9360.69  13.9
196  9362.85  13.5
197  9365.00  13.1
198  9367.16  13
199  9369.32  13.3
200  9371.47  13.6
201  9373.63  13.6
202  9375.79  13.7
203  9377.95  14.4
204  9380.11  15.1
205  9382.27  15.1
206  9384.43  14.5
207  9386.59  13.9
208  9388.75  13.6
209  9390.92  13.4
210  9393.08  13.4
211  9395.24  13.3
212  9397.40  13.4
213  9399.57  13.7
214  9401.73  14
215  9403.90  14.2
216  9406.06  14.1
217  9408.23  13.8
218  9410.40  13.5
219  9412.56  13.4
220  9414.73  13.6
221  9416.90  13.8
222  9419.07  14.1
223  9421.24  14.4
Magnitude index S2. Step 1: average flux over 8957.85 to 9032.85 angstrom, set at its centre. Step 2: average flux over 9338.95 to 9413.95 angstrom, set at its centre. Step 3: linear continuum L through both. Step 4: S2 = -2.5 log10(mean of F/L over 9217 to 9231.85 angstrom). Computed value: 0.11 mag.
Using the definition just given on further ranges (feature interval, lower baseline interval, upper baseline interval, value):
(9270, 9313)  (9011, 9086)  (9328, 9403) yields 0.11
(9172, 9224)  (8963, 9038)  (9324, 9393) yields 0.04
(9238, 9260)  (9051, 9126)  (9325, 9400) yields 0.03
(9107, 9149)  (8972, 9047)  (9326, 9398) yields 0.03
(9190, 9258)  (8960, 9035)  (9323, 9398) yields 0.06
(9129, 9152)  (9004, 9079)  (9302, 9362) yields 0.01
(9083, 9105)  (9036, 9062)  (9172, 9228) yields 0.01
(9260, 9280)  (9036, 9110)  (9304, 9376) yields 0.05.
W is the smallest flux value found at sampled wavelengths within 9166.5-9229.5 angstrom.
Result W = 12.4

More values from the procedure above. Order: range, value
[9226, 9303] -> 11.5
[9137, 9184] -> 13.2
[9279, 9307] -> 10.9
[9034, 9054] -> 13.9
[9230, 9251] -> 12.3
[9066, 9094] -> 13.6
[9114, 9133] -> 13.5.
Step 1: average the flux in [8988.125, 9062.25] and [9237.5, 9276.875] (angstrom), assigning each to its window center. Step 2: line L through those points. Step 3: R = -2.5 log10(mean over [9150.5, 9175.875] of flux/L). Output -0.04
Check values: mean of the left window 14.2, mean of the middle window 13.9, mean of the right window 12.9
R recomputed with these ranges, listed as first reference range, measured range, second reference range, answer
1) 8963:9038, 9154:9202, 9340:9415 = 0.01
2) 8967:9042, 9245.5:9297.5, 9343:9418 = 0.08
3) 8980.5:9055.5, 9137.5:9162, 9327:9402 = 0.04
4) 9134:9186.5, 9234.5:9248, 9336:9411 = 0.03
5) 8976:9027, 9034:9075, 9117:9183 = 0.01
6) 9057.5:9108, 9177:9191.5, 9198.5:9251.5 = -0.06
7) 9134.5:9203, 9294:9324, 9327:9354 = 0.17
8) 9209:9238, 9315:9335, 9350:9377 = 0.06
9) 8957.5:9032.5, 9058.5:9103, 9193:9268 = 0.00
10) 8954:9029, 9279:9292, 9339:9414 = 0.07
